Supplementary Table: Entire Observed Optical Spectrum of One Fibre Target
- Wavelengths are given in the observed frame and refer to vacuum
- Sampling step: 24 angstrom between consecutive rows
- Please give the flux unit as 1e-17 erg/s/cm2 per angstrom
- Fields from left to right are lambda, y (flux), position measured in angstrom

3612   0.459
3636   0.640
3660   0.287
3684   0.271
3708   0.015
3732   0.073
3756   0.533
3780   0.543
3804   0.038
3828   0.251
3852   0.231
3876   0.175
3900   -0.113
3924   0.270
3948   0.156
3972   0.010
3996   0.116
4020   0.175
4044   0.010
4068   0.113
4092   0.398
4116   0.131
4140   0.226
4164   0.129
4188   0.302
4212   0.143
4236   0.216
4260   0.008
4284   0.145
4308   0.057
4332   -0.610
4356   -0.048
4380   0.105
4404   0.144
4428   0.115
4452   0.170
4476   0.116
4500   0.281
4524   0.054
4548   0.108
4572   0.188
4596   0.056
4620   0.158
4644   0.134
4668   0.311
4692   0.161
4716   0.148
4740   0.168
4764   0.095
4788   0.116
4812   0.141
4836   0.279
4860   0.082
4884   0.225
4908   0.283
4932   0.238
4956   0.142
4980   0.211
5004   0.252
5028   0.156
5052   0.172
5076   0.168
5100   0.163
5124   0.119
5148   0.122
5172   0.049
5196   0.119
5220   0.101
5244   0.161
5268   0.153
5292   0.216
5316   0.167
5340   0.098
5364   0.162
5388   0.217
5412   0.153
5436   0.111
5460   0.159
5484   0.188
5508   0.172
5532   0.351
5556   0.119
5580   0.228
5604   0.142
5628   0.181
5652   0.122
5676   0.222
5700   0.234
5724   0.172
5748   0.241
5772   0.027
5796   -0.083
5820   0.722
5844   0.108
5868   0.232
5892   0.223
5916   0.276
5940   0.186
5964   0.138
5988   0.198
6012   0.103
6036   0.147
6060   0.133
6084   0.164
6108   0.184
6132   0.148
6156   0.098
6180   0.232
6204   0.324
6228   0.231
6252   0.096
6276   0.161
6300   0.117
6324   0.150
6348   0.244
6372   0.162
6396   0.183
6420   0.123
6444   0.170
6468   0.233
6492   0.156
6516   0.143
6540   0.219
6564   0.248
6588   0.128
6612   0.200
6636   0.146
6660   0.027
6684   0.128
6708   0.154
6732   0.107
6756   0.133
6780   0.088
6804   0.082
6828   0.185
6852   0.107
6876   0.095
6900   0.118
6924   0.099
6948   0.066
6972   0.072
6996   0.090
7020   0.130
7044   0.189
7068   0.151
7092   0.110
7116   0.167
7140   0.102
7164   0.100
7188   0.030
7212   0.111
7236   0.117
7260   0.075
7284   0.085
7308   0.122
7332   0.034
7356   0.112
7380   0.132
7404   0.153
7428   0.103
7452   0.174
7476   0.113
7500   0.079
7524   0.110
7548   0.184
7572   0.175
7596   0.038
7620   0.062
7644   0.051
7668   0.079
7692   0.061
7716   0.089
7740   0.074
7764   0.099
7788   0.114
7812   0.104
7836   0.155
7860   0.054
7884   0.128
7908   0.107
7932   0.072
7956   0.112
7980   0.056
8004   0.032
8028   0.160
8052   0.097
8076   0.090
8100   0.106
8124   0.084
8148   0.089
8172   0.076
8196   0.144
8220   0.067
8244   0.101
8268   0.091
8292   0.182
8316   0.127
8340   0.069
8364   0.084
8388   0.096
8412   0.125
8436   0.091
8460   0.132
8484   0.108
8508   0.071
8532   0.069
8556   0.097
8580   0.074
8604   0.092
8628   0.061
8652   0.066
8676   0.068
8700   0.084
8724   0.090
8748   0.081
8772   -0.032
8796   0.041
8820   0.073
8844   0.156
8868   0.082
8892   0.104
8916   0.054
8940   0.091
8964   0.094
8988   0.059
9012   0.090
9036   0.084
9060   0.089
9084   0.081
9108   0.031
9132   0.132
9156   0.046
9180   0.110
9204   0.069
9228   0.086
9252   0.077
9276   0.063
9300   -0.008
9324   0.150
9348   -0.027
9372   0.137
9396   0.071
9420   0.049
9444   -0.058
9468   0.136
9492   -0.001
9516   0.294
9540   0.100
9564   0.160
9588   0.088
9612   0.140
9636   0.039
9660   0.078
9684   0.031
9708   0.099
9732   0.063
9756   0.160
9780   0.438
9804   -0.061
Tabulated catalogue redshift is 1.62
